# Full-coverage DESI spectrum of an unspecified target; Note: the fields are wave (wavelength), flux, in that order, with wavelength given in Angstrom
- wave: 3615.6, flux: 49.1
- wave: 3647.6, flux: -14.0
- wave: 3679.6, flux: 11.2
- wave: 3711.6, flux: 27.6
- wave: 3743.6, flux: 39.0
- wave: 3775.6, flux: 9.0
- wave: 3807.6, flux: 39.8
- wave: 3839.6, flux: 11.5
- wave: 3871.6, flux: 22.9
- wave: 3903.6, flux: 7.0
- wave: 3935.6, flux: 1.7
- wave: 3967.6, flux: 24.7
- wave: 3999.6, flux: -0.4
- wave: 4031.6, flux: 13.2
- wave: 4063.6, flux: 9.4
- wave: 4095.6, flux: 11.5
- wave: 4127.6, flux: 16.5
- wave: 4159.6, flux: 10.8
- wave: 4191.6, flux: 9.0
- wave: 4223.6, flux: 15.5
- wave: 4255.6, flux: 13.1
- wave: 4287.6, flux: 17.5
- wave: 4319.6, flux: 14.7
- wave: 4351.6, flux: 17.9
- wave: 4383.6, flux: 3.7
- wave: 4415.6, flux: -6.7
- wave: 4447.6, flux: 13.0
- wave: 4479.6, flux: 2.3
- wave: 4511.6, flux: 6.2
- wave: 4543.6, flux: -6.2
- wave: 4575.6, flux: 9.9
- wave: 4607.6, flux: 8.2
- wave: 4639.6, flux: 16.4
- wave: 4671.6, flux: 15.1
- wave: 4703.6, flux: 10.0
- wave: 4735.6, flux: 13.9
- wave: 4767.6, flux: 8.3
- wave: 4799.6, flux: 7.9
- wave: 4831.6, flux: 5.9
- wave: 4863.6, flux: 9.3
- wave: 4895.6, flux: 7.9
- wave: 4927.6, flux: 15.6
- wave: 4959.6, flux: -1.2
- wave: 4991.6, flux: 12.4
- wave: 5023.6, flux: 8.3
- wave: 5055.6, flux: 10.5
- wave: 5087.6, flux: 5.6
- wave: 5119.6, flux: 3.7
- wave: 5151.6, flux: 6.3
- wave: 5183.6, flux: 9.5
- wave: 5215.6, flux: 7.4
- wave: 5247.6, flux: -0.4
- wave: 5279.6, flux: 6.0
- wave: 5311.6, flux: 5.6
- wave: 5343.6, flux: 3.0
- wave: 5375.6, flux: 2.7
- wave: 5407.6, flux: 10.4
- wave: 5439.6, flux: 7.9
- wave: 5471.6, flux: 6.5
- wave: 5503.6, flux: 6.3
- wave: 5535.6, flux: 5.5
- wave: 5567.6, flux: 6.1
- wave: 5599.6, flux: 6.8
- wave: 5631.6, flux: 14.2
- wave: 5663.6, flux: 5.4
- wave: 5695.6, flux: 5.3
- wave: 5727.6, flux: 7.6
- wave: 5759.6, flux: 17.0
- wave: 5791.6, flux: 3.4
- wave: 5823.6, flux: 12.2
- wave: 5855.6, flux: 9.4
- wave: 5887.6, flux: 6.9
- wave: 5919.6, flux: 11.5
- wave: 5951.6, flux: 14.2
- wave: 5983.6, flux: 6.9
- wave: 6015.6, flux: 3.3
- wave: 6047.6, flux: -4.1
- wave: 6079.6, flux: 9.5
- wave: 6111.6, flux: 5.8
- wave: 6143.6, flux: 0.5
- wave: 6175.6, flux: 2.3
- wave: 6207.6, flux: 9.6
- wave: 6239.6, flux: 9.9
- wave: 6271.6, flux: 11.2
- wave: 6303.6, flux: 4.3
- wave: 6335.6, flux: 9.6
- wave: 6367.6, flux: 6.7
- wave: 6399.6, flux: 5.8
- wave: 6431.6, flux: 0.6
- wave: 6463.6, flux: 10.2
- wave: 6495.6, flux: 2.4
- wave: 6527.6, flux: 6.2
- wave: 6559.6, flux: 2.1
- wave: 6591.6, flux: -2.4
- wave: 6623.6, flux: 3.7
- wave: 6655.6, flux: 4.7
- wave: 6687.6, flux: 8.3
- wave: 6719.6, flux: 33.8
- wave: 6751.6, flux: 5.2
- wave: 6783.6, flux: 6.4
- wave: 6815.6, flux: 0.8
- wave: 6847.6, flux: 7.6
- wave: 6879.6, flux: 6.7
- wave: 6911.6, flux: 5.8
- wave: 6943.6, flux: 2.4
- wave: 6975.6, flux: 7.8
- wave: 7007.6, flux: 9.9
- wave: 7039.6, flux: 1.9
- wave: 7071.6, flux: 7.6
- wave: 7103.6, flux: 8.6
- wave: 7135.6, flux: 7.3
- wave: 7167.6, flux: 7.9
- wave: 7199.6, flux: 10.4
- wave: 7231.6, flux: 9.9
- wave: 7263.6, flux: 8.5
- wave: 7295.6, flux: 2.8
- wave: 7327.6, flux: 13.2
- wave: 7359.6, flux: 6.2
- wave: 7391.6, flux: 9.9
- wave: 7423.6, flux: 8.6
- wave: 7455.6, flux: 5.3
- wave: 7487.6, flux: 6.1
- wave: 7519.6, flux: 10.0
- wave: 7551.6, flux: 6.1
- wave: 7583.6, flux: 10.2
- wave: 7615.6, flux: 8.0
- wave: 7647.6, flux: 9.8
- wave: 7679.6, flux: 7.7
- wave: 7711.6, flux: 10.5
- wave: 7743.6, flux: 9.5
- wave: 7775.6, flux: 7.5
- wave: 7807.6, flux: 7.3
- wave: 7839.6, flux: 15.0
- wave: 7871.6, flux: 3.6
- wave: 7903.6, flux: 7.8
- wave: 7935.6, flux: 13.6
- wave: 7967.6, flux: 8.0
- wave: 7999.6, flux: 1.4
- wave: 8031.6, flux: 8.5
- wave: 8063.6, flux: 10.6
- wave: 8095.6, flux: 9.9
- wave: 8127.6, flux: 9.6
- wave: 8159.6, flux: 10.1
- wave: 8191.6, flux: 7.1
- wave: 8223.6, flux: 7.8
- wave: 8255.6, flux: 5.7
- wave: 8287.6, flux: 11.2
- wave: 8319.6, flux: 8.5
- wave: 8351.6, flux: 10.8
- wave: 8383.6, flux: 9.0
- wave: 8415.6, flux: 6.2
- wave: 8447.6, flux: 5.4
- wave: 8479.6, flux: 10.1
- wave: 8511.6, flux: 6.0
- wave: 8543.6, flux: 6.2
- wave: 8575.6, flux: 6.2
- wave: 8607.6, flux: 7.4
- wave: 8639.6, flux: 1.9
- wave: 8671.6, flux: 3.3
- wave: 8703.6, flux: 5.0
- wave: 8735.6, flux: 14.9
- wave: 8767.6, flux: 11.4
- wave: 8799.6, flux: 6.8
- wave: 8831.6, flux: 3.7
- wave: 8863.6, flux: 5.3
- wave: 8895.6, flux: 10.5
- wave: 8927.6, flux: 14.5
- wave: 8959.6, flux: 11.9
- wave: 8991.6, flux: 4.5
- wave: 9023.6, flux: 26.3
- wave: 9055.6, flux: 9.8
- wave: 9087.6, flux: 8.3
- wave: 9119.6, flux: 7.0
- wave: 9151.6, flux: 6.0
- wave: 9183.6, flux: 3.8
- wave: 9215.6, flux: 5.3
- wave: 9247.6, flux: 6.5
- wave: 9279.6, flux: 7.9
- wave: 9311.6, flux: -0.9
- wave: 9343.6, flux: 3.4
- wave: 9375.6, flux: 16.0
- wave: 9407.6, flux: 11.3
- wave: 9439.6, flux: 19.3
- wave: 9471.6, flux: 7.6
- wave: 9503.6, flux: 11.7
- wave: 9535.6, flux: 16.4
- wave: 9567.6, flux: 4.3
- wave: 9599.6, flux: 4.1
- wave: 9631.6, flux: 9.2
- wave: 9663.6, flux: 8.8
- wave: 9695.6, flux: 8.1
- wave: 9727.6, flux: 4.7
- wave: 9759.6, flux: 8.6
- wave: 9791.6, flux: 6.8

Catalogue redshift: 0.799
